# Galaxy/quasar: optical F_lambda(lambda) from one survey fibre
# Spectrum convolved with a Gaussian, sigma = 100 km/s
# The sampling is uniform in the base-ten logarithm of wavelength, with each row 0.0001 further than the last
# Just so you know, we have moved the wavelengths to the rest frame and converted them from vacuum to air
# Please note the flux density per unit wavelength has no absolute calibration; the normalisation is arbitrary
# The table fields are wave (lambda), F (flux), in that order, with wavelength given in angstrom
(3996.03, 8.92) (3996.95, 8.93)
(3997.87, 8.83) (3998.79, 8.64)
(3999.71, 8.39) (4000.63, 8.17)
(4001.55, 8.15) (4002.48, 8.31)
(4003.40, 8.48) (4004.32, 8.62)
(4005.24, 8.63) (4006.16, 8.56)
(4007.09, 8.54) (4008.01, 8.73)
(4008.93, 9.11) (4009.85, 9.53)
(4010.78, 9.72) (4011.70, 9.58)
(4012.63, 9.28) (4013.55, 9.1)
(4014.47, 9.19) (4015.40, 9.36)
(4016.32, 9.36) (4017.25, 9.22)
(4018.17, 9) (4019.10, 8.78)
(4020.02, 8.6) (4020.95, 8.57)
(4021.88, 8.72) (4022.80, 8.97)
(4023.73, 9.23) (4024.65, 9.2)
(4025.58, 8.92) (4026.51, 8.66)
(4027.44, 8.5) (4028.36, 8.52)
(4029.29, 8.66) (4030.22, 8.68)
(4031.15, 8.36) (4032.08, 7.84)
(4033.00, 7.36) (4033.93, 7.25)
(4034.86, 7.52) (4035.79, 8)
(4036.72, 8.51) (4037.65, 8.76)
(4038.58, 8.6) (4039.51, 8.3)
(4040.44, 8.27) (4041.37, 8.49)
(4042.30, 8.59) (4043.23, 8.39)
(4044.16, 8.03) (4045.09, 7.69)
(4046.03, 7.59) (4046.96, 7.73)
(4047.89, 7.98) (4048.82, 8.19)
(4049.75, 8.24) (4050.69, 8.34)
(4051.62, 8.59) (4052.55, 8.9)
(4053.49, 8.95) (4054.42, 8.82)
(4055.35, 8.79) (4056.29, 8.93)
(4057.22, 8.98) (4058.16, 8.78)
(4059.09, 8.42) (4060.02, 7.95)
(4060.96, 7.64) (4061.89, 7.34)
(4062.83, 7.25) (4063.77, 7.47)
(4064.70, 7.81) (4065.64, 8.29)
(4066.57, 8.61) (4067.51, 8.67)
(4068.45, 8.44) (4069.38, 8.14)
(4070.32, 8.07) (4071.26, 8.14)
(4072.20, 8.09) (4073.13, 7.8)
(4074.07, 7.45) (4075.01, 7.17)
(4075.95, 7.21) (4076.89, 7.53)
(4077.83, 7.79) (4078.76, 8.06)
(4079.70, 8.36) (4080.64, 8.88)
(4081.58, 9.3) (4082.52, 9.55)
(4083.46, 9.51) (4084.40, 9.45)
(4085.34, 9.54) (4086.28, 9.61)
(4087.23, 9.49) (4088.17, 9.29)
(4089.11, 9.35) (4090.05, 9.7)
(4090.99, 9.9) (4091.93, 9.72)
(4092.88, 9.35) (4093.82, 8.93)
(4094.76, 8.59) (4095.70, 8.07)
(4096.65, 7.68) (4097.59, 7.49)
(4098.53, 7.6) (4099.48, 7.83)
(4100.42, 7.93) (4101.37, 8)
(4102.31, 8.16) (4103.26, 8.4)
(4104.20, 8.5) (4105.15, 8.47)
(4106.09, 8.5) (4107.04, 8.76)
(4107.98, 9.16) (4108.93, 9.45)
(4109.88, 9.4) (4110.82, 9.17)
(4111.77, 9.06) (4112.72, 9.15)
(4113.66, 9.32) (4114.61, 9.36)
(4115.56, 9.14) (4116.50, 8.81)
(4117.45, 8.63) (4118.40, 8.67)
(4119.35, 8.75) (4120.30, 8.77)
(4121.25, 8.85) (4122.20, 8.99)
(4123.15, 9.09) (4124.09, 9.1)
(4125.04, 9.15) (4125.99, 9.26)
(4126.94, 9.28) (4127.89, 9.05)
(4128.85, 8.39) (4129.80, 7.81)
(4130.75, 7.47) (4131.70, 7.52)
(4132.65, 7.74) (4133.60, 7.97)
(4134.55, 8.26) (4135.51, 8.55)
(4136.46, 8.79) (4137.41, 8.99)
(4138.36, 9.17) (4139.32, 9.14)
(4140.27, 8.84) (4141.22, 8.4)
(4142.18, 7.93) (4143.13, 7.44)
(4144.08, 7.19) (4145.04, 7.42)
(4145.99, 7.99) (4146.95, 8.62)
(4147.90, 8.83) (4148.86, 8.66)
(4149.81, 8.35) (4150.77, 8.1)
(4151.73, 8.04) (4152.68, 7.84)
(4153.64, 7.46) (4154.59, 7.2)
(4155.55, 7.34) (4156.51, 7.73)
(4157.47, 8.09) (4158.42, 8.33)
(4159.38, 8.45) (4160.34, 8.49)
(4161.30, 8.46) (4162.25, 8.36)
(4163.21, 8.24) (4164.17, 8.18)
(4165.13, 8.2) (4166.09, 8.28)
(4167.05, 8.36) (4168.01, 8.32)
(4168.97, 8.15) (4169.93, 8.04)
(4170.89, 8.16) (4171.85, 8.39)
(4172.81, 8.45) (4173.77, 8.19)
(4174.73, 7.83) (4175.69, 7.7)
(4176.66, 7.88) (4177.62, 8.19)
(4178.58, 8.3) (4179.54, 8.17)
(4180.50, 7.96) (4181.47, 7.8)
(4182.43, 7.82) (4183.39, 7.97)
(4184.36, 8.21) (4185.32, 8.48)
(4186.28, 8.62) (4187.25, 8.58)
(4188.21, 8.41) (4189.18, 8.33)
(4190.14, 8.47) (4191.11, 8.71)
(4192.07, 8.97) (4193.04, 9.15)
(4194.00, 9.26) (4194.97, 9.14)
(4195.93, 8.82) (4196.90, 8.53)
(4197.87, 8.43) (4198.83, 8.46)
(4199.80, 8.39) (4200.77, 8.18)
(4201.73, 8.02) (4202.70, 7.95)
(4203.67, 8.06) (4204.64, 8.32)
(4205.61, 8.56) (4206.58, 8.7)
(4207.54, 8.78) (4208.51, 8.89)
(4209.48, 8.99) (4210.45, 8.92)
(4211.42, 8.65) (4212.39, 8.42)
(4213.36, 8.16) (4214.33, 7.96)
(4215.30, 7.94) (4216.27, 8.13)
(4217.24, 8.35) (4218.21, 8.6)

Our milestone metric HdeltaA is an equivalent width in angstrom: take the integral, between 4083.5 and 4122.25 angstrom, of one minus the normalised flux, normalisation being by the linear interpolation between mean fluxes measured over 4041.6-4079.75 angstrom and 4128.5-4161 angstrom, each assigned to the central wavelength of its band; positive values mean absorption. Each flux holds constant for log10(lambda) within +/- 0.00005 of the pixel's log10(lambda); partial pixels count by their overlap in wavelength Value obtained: -3.47 angstrom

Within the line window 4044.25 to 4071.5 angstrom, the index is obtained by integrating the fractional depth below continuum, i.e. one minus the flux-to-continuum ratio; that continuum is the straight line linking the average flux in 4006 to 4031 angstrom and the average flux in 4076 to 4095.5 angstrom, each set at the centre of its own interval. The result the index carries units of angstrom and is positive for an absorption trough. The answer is 2.4 angstrom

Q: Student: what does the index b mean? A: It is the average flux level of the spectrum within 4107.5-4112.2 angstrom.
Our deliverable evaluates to 9.25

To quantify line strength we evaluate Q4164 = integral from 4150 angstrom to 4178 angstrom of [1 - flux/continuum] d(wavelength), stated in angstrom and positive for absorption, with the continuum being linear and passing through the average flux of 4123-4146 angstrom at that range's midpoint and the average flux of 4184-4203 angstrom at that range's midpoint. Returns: 1.31 angstrom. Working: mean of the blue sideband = 8.4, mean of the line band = 8.09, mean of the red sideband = 8.57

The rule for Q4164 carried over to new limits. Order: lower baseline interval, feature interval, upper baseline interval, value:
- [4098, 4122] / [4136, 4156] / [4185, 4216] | 1.08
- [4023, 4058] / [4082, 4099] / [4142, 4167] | -1.65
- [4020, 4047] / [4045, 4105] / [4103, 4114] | 1.90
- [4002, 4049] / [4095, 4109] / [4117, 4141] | 0.64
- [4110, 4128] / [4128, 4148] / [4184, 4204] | 1.57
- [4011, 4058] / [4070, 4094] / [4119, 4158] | -0.81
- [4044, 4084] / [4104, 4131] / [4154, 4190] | -2.32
